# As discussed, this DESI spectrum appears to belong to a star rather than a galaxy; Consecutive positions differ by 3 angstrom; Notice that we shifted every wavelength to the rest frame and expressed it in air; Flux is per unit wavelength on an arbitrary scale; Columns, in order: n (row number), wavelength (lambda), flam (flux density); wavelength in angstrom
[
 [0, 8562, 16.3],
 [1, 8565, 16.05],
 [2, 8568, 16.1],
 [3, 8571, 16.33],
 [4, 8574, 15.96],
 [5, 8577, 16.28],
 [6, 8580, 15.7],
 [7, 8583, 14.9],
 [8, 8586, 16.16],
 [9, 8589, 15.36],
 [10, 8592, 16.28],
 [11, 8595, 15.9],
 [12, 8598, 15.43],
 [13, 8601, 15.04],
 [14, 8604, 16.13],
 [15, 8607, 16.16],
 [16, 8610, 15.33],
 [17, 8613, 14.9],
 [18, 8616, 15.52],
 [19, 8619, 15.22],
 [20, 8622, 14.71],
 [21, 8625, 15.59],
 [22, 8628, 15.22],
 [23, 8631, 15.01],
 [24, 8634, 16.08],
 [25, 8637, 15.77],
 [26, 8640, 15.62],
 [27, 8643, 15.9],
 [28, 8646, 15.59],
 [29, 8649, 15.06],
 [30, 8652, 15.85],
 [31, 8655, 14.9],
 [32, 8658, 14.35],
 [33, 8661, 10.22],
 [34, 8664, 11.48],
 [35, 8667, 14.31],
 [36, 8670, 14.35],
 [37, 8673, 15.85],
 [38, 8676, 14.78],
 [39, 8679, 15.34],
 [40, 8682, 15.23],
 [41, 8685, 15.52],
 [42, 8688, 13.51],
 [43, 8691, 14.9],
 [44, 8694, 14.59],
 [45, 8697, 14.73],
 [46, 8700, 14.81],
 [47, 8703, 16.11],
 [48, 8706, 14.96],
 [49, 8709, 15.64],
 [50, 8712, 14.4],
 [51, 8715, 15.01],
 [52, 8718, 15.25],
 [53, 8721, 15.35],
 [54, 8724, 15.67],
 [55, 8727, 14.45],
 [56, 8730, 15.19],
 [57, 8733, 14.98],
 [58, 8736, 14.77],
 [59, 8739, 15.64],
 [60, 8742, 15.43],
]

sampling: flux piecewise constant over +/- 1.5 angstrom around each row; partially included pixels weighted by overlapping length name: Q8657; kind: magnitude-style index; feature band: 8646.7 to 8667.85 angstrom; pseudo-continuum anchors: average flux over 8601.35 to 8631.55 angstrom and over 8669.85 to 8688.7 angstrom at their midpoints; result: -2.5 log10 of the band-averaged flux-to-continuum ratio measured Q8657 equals 0.10 mag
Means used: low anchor 15.4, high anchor 15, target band 13.8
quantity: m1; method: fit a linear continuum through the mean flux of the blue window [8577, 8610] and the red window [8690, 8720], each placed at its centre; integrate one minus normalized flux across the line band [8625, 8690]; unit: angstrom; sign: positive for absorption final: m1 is 2.35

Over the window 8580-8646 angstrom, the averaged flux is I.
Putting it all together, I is 15.5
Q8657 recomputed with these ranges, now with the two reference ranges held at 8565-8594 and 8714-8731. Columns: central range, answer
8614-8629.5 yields 0.03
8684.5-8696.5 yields 0.06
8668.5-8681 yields 0.02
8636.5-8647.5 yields -0.01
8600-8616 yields 0.02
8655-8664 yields 0.23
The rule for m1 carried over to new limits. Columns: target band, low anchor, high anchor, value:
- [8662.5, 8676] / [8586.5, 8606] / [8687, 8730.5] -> 1.0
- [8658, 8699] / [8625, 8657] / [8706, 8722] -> 2.8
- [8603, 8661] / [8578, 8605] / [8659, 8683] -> -2.0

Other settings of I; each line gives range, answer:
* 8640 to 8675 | 14.4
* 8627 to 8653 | 15.6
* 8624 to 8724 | 14.9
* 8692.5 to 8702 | 14.8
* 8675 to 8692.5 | 14.9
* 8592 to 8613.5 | 15.6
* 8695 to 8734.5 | 15.1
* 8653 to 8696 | 14.3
